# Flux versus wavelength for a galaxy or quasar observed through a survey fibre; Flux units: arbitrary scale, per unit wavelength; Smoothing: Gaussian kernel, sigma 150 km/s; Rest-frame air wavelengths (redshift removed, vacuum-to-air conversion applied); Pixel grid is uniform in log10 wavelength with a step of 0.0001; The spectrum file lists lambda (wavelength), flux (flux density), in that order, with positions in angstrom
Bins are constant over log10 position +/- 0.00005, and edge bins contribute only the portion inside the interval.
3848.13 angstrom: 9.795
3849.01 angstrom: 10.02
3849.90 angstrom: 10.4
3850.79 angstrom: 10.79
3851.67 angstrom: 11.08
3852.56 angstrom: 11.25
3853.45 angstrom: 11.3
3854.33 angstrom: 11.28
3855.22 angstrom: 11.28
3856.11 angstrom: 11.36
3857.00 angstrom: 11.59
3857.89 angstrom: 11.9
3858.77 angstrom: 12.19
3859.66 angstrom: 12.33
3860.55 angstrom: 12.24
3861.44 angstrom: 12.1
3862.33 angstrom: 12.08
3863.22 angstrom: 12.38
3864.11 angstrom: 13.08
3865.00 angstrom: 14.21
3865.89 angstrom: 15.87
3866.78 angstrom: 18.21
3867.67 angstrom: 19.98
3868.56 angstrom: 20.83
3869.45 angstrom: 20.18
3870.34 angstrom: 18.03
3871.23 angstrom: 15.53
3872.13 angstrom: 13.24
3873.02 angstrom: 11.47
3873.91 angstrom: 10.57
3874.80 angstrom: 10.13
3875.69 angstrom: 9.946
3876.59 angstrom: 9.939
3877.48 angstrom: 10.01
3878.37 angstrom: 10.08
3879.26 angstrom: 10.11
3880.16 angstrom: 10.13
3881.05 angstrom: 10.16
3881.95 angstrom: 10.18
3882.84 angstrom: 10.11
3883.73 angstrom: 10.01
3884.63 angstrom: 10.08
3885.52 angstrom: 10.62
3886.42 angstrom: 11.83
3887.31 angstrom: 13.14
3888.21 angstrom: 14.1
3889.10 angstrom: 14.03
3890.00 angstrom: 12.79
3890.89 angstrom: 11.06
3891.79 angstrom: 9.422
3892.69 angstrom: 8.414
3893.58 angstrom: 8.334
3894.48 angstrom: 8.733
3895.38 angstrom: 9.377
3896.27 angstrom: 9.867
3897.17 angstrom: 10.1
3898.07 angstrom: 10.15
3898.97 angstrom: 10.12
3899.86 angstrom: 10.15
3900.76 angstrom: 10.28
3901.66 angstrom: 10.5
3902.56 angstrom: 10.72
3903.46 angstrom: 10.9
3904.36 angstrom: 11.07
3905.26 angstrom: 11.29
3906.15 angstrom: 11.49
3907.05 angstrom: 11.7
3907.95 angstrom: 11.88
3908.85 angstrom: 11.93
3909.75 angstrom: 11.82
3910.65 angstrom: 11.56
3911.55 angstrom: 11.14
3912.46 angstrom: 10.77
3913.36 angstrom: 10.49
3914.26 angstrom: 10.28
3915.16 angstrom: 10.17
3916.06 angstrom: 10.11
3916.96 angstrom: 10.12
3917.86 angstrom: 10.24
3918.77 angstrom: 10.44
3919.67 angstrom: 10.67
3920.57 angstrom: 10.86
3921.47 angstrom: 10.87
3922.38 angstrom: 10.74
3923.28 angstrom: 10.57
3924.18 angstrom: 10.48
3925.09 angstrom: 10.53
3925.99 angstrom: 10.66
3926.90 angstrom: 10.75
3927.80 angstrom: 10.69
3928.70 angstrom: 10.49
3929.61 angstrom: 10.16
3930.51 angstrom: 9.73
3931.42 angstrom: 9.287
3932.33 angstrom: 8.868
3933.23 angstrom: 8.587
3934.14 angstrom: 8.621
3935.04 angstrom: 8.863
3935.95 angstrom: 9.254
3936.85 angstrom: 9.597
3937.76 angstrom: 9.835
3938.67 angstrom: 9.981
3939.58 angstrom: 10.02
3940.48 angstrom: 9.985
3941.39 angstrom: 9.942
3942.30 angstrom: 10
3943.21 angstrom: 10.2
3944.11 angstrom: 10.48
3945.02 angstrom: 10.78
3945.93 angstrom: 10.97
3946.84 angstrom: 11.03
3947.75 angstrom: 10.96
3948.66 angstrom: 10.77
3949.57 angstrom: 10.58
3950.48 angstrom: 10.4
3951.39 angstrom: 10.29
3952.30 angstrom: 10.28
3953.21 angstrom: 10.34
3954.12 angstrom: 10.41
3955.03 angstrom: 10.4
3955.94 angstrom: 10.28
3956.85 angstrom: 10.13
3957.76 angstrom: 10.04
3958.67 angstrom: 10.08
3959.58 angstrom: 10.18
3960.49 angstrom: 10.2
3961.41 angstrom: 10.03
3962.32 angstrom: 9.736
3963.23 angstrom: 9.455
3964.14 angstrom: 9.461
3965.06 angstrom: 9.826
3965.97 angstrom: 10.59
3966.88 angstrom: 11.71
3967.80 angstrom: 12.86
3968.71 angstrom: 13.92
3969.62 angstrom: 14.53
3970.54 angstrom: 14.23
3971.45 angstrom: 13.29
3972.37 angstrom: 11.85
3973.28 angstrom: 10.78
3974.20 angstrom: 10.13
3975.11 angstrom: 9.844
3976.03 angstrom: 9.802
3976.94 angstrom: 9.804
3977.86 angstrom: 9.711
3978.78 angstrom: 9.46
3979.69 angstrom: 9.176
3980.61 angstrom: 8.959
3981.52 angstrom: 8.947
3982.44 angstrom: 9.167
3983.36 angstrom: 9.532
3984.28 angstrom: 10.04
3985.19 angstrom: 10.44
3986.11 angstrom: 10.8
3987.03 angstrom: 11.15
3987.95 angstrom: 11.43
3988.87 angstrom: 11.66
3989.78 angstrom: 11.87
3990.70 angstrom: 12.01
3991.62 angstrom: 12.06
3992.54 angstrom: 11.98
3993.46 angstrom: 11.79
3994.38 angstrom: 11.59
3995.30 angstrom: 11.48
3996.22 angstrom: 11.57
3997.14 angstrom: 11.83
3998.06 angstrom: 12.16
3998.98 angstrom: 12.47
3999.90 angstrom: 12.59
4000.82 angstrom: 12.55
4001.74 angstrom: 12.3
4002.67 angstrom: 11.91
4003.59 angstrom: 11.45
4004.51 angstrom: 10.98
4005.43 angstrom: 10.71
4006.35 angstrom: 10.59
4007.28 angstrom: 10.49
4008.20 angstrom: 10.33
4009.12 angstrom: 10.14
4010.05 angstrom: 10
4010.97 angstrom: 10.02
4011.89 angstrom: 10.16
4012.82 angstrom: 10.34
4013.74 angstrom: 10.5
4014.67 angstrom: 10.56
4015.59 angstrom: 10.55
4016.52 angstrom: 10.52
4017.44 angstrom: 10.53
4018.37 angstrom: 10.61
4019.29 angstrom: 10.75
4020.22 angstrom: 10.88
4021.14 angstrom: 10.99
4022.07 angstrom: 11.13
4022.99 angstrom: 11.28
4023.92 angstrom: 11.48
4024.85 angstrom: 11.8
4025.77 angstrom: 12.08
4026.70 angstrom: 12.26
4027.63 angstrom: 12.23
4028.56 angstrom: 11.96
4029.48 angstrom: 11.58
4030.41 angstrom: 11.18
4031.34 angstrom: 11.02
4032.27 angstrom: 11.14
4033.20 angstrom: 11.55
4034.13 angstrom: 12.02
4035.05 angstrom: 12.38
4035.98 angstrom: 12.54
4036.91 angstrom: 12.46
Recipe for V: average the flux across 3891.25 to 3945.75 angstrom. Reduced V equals 10.3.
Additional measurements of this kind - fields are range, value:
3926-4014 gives 10.6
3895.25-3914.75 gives 10.8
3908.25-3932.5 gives 10.6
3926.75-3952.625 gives 10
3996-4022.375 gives 11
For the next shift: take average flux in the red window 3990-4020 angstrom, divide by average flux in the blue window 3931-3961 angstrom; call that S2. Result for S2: 1.11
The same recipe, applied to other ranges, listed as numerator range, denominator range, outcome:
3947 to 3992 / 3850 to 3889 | 0.86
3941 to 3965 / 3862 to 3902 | 0.86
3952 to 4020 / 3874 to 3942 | 1.04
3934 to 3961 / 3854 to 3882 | 0.79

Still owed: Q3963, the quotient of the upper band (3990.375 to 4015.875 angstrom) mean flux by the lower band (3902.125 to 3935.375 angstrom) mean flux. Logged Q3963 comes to 1.07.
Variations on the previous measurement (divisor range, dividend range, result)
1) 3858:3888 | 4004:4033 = 0.86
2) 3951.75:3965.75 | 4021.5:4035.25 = 1.16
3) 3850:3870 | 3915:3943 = 0.74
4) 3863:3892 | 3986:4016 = 0.88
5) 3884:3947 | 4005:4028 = 1.03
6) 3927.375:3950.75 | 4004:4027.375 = 1.08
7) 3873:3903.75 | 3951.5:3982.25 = 1.01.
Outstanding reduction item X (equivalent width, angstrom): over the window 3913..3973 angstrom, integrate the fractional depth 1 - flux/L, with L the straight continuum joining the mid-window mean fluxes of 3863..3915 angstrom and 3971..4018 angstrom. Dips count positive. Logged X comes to 4.3 angstrom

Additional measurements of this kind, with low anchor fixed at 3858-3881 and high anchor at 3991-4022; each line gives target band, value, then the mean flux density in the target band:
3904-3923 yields 2.5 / 10.9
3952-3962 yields 1.4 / 10.2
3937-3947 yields 1.6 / 10.2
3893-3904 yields 2.5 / 9.93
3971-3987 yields 2.0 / 10.1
